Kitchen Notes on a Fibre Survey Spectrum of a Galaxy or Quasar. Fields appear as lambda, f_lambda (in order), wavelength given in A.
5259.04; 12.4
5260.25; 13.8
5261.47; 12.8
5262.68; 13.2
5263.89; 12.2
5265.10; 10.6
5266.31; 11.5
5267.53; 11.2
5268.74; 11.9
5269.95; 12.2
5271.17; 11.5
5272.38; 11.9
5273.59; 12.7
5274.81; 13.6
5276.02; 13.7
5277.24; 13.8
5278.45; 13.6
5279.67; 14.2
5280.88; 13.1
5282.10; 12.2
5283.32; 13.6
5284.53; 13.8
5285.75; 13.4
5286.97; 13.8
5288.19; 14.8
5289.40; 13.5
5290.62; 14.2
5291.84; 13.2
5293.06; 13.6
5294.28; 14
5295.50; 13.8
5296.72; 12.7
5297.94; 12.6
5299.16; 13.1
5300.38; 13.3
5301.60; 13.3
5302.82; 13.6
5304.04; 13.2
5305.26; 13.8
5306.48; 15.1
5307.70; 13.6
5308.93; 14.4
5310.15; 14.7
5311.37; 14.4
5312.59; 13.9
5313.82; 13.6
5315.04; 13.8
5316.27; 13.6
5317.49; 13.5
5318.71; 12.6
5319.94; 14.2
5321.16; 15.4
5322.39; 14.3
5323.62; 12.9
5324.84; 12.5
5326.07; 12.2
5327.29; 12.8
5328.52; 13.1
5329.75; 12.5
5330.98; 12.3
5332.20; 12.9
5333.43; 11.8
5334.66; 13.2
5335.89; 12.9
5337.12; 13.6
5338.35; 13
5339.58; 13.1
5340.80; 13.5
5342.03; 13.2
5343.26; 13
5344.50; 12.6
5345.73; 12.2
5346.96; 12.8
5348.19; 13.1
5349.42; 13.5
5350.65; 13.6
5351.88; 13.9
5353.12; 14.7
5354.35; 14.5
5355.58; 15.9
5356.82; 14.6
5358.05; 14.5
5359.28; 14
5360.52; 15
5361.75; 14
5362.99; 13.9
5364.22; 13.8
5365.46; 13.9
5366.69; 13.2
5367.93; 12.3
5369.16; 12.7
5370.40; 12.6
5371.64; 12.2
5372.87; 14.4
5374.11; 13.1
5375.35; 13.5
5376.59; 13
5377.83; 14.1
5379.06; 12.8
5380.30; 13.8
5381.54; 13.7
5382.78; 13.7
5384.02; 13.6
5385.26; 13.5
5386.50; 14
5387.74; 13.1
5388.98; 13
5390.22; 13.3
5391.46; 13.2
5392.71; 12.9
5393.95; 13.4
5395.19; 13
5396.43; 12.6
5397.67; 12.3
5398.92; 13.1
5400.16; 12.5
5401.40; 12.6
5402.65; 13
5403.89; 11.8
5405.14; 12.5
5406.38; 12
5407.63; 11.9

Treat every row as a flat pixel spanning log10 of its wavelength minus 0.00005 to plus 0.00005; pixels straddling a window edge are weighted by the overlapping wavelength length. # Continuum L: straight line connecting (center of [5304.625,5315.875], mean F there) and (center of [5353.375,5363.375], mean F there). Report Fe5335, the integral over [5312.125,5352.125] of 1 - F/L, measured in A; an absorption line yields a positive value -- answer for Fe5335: 3.2 A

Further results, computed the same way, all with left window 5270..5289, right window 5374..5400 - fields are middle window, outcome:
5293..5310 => -0.4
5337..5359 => -0.6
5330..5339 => 0.3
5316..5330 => 0.0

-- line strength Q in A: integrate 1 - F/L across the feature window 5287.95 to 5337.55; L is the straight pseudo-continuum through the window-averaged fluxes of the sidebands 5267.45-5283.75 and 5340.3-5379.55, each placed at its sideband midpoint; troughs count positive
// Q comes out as -1.1 A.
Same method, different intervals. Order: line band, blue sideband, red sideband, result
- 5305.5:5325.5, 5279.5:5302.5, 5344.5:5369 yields -0.4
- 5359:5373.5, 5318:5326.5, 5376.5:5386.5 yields 0.1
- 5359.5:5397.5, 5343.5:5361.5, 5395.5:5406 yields -0.6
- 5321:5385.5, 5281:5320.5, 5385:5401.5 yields -0.5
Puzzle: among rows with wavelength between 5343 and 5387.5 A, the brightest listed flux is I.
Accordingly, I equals 15.9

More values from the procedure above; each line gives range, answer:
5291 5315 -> 15.1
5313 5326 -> 15.4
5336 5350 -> 13.6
